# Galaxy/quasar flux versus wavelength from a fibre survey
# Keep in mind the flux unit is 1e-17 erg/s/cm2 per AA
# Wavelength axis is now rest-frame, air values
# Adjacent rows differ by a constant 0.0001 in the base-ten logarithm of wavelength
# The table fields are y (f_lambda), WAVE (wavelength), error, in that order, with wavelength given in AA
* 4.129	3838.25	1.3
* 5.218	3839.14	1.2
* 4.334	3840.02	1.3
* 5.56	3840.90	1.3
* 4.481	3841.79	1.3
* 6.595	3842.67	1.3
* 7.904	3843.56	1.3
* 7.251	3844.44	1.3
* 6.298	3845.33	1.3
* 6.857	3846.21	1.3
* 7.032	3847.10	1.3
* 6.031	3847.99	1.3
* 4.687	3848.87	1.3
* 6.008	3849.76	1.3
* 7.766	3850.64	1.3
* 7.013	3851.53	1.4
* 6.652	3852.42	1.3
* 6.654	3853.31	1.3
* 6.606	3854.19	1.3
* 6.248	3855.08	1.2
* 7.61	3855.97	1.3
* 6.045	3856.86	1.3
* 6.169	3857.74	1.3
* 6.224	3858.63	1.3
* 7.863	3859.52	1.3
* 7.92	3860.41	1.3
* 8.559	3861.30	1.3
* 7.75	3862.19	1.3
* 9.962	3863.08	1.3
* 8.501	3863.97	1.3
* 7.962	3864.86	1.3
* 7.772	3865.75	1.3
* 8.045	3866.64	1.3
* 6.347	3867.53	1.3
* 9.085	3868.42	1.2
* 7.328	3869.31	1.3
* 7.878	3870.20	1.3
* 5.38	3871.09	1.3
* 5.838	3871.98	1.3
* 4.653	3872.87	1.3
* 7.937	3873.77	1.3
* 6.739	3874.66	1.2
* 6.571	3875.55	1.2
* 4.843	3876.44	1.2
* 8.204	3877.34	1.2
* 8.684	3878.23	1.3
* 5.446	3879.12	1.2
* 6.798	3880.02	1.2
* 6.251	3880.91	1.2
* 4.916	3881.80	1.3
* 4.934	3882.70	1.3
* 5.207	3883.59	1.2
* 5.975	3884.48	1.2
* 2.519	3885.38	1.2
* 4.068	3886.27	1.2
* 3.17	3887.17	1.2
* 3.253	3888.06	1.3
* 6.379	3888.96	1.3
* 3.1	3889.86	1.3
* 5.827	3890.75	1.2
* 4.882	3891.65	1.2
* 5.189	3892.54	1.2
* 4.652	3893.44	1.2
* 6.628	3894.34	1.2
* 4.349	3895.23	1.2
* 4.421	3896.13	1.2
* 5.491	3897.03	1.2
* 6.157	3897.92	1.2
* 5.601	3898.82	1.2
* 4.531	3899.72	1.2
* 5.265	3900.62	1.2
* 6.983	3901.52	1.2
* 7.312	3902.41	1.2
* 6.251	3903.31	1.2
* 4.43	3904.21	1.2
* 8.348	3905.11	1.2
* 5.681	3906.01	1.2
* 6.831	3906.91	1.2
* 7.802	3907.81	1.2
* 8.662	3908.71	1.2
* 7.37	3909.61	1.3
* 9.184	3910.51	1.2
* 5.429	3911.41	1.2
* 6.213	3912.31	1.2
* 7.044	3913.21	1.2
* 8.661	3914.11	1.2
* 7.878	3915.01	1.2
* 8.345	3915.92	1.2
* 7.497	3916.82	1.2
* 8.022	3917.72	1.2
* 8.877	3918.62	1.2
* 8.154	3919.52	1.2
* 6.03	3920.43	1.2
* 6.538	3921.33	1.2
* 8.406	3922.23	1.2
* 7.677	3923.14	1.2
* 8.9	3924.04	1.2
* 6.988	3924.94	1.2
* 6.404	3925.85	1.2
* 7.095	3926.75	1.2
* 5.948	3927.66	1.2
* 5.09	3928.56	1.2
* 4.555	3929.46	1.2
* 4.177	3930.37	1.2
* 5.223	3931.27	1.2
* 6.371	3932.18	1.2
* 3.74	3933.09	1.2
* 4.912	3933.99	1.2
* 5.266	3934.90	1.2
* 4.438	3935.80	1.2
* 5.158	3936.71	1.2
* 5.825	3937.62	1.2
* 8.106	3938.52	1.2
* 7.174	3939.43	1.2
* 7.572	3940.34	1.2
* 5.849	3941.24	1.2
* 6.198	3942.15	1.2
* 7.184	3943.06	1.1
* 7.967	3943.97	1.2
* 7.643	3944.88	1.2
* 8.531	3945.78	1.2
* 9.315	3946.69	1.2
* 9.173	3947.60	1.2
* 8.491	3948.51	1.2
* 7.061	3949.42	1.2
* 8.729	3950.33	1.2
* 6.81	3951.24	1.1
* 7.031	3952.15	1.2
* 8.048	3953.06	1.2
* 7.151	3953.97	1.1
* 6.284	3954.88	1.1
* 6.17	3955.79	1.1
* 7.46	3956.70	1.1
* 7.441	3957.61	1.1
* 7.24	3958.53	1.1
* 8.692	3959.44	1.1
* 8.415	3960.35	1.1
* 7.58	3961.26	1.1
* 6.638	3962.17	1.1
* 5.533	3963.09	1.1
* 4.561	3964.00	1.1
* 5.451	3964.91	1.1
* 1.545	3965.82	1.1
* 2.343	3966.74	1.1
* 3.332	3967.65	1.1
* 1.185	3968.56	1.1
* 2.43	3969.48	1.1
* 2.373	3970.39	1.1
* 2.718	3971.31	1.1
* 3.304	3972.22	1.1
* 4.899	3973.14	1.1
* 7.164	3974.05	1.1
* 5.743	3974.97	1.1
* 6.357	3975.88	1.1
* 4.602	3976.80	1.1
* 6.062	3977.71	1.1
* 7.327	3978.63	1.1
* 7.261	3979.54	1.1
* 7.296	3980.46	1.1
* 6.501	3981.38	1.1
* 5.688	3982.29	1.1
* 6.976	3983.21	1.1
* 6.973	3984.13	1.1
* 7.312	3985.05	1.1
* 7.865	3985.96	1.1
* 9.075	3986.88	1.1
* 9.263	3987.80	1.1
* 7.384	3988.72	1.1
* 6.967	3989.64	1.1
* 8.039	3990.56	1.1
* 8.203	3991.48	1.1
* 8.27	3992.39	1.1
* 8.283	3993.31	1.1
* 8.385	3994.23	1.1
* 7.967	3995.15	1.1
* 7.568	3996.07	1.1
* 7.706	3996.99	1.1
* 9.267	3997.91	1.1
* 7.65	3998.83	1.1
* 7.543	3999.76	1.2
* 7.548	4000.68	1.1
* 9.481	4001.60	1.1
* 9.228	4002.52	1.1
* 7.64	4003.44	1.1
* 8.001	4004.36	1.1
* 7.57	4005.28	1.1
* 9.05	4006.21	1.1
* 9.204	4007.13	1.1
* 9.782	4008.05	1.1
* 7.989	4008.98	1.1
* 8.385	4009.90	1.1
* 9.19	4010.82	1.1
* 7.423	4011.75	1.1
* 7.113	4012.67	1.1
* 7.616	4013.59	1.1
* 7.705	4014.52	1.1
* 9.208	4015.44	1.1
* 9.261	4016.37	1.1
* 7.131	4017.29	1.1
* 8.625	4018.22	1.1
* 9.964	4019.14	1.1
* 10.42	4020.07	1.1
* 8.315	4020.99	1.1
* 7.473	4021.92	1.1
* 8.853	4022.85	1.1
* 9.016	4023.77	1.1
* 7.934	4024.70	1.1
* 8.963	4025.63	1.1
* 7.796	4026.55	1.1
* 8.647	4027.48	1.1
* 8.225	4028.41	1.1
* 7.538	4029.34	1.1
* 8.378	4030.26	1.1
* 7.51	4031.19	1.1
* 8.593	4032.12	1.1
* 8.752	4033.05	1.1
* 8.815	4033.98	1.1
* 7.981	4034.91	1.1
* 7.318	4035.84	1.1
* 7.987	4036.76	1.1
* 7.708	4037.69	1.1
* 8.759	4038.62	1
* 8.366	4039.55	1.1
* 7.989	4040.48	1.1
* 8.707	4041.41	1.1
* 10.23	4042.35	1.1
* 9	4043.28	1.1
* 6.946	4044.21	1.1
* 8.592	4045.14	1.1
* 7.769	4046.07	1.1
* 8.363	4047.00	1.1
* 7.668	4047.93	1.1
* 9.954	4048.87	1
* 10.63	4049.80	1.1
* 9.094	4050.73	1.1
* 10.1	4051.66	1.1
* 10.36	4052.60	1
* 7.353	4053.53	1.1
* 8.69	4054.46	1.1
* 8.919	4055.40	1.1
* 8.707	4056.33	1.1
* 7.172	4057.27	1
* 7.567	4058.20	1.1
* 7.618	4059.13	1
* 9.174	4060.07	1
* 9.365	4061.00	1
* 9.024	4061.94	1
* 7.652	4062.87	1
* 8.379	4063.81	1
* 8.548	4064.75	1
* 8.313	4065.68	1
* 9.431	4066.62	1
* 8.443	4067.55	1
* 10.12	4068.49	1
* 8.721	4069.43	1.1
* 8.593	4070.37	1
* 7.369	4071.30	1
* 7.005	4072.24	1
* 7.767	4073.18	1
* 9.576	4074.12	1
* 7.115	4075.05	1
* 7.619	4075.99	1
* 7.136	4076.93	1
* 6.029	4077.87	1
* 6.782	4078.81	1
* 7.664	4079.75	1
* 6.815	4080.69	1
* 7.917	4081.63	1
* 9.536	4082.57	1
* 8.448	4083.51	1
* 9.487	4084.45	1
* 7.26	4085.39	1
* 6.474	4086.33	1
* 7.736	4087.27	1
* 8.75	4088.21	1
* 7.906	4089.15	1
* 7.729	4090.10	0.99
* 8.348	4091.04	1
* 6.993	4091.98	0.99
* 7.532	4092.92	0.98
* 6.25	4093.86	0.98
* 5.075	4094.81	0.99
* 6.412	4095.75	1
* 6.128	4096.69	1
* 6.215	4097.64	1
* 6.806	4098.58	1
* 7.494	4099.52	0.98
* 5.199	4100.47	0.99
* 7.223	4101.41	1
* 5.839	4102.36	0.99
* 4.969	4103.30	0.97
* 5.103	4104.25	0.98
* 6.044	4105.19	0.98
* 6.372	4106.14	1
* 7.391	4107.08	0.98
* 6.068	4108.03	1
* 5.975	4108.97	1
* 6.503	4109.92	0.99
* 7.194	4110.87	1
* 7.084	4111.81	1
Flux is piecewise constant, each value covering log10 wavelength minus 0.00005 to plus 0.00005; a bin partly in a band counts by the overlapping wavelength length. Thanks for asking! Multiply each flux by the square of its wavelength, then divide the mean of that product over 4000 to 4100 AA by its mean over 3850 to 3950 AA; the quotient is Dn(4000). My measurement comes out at 1.34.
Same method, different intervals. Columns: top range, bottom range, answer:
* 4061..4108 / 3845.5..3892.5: 1.29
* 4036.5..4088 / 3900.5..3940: 1.33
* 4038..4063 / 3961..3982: 1.85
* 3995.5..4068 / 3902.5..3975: 1.38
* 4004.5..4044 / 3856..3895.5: 1.45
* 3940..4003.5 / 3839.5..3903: 1.15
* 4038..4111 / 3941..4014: 1.16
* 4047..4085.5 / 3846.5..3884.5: 1.35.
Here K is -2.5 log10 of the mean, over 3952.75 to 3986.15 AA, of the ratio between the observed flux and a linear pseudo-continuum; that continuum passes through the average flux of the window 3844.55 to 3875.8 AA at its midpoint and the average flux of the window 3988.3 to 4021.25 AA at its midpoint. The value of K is 0.36 mag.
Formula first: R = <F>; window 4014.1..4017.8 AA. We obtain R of 8.33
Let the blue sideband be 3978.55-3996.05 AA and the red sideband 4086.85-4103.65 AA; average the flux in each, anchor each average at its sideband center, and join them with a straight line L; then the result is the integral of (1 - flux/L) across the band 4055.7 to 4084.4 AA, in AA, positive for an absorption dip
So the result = -4.6 AA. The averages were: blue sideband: 7.64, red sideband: 6.82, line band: 8.14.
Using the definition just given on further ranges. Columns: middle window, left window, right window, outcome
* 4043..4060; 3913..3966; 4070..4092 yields -2.3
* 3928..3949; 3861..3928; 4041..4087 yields 1.8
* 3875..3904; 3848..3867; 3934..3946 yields 6.4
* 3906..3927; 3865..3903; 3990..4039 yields -3.5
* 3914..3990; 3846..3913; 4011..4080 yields 7.7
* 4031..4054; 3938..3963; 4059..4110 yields -3.5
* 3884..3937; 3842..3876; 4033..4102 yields 8.6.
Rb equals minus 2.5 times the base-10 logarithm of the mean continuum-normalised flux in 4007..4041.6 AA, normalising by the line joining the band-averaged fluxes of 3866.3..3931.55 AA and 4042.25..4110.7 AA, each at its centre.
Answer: -0.15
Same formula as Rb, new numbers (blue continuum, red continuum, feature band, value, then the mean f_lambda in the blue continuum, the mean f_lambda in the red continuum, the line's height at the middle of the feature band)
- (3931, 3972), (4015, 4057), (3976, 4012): -0.065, 6.13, 8.58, 7.36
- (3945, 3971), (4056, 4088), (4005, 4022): -0.193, 6.24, 8.08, 7.14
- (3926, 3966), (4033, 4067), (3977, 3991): 0.006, 6.6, 8.56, 7.32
